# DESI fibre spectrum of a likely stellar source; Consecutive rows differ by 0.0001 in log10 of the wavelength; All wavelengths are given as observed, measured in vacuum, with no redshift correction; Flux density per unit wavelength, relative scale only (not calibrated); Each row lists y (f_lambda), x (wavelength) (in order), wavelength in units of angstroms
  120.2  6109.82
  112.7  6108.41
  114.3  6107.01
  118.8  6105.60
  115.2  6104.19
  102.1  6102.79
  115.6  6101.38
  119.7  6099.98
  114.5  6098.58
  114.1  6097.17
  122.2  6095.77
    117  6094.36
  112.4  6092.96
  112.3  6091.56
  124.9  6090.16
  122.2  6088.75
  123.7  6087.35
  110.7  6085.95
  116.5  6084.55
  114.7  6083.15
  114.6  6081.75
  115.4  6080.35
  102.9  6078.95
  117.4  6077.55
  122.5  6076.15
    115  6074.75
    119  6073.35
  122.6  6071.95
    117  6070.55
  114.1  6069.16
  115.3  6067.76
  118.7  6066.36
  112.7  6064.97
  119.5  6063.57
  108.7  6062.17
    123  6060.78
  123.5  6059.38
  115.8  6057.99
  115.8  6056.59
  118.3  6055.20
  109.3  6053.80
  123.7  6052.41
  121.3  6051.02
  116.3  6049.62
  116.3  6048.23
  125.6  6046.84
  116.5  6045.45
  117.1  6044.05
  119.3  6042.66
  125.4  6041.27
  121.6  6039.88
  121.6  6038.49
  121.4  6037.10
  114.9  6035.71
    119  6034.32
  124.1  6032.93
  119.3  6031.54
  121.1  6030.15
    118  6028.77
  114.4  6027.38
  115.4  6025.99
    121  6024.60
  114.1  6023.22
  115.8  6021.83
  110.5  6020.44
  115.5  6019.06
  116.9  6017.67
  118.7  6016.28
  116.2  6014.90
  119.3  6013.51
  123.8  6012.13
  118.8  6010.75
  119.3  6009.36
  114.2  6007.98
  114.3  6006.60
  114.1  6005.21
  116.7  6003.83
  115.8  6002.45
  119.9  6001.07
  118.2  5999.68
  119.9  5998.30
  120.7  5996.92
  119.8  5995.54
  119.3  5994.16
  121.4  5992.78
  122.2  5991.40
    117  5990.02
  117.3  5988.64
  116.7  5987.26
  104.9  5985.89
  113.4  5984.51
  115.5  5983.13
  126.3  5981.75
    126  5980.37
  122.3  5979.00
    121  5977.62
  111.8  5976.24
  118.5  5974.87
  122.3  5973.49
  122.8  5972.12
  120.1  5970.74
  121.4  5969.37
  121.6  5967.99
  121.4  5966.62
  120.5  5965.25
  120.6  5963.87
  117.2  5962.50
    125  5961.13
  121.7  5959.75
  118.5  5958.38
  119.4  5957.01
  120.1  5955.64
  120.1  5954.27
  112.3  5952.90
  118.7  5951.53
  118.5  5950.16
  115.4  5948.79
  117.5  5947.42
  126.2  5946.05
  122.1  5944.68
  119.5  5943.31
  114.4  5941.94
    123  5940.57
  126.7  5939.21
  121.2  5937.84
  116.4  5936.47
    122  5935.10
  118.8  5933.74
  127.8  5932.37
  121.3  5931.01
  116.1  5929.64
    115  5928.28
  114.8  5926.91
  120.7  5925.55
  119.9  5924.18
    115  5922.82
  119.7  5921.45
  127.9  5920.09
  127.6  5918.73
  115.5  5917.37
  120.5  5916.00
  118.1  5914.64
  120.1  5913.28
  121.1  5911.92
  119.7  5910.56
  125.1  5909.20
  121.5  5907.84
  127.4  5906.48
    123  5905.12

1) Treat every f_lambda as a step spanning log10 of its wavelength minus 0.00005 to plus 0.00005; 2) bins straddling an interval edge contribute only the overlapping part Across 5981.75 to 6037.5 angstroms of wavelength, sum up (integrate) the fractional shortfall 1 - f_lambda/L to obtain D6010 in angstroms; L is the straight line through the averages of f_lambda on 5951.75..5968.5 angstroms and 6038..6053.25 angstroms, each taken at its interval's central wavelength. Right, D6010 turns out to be 1.2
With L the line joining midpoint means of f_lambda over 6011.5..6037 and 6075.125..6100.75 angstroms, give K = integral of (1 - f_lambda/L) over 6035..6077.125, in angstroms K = -0.45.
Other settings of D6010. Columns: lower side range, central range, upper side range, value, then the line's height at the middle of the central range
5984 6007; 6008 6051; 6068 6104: -0.64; 117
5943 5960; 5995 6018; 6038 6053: 0.36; 120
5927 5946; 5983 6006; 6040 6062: 0.46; 120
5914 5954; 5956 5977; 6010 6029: -0.27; 119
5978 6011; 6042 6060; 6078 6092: -0.25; 117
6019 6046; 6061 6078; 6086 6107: 0.03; 117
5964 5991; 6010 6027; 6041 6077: 0.21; 119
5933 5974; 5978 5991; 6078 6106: 0.14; 119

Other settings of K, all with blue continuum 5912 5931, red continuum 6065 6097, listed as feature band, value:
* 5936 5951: -0.1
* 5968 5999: -0.2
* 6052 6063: 0.0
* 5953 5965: -0.1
